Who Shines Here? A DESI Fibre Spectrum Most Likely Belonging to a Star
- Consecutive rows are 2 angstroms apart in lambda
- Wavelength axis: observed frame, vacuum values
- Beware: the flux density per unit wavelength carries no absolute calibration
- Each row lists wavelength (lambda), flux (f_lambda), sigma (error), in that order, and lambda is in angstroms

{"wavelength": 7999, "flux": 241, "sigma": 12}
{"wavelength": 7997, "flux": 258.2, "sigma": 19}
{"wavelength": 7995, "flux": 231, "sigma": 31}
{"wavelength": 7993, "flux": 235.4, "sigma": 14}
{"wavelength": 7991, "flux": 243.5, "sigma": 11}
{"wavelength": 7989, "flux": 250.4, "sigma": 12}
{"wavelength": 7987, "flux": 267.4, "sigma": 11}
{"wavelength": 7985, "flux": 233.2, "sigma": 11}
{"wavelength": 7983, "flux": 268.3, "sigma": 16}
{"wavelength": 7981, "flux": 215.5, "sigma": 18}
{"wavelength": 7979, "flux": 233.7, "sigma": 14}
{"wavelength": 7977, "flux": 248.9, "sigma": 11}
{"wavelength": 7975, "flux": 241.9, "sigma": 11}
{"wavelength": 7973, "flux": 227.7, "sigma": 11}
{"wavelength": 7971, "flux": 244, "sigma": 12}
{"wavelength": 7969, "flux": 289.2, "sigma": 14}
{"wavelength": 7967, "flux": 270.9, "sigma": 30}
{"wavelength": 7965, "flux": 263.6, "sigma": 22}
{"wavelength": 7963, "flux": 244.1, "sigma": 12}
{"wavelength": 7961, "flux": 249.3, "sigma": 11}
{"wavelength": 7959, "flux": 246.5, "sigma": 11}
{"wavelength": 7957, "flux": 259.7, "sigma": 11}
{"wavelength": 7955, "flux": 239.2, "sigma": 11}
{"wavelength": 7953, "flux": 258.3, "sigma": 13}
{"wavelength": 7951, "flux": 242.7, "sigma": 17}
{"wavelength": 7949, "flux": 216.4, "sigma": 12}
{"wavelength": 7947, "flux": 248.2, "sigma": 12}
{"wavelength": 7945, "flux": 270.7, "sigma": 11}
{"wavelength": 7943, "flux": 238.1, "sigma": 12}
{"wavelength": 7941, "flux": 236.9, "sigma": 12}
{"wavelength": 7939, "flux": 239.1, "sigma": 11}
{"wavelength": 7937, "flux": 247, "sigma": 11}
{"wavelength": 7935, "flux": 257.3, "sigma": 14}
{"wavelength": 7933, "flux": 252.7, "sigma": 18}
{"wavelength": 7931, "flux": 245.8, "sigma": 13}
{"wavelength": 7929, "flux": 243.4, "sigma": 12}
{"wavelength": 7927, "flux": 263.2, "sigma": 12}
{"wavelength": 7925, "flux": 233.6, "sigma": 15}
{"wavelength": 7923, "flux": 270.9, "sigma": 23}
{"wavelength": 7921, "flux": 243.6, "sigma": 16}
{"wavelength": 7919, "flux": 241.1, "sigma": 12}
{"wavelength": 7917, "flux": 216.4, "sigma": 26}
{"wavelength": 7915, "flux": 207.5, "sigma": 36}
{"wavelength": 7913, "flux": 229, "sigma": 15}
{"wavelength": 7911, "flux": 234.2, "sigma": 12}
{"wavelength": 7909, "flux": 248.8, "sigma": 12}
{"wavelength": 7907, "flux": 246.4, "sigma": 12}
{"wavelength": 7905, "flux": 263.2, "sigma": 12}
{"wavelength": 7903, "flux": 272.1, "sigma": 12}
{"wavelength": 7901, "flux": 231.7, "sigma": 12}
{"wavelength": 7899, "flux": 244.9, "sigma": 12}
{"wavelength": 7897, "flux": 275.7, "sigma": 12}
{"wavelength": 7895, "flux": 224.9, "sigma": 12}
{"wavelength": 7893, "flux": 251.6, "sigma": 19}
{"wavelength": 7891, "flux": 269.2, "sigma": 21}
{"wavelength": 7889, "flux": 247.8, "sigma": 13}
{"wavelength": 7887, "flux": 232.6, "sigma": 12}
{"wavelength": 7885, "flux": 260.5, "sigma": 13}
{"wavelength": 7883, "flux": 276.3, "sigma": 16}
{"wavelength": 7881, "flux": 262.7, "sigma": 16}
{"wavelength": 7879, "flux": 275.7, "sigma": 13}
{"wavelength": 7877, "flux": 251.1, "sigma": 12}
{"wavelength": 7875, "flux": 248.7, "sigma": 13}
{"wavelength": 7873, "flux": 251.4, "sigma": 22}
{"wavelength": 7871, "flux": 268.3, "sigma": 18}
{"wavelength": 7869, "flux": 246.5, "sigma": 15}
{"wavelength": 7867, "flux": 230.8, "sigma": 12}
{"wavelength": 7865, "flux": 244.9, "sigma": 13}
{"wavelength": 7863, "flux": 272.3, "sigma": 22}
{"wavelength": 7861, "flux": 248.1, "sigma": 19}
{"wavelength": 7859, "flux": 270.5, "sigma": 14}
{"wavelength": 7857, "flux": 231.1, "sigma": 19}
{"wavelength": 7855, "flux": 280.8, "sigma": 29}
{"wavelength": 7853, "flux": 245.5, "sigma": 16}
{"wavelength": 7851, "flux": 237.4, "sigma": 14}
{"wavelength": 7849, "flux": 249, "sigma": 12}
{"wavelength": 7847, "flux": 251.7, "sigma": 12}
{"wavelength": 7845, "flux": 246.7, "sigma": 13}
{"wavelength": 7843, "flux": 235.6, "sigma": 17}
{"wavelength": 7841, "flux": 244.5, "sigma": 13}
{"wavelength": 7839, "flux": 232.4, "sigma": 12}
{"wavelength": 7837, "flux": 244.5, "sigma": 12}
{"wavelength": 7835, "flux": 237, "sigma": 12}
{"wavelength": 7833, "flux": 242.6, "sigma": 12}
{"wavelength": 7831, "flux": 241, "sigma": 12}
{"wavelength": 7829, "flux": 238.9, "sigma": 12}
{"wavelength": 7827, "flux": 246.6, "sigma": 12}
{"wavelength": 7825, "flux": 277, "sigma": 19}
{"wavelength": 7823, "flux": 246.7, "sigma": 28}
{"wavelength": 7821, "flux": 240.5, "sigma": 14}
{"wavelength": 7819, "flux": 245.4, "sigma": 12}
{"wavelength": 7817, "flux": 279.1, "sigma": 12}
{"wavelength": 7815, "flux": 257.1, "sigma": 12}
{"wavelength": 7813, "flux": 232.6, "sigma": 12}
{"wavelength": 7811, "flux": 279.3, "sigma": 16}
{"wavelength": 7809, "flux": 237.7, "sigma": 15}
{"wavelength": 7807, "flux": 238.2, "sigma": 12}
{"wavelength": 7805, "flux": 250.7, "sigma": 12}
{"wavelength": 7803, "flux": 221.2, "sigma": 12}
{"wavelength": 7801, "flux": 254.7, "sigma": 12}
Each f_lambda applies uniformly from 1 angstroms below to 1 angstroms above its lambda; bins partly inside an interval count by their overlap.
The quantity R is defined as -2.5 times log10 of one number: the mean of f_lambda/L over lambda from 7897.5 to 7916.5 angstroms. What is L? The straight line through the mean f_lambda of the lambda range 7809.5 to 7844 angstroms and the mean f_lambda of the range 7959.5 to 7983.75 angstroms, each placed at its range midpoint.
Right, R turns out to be 0.03 mag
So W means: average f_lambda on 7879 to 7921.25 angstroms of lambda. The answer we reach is 247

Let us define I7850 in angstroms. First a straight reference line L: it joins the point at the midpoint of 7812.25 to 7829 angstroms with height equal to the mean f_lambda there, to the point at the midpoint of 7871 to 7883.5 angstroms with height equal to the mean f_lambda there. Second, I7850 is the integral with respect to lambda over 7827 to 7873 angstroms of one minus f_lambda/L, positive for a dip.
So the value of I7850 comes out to 1.72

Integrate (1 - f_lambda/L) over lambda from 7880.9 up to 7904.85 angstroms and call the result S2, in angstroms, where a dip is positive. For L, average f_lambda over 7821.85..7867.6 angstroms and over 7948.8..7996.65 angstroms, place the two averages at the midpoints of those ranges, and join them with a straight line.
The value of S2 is -0.63 angstroms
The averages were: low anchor 248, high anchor 247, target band 254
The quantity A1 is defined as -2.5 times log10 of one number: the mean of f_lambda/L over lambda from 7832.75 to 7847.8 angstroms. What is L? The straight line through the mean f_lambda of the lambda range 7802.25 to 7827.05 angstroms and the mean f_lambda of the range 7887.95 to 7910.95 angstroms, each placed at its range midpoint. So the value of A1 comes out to 0.04 mag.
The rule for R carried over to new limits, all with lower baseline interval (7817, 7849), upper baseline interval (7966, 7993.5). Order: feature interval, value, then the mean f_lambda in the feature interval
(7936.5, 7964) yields 0.01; 245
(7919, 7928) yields -0.02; 252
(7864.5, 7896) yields -0.03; 253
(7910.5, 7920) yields 0.10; 225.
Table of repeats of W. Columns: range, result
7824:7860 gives 247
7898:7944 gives 244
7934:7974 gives 249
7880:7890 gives 256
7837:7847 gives 241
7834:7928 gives 249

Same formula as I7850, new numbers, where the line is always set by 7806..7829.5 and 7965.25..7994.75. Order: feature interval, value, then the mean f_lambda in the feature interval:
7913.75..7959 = 0.9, 244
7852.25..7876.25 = -0.2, 253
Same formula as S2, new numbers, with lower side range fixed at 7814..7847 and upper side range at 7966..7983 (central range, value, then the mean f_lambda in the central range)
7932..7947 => -0.1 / 249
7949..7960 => 0.1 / 246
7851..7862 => -0.3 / 254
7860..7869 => 0.0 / 249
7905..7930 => 0.7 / 241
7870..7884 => -0.8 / 262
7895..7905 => -0.2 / 254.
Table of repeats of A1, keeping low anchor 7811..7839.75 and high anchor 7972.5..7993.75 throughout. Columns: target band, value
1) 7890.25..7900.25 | -0.028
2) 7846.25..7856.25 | -0.021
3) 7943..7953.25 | -0.007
